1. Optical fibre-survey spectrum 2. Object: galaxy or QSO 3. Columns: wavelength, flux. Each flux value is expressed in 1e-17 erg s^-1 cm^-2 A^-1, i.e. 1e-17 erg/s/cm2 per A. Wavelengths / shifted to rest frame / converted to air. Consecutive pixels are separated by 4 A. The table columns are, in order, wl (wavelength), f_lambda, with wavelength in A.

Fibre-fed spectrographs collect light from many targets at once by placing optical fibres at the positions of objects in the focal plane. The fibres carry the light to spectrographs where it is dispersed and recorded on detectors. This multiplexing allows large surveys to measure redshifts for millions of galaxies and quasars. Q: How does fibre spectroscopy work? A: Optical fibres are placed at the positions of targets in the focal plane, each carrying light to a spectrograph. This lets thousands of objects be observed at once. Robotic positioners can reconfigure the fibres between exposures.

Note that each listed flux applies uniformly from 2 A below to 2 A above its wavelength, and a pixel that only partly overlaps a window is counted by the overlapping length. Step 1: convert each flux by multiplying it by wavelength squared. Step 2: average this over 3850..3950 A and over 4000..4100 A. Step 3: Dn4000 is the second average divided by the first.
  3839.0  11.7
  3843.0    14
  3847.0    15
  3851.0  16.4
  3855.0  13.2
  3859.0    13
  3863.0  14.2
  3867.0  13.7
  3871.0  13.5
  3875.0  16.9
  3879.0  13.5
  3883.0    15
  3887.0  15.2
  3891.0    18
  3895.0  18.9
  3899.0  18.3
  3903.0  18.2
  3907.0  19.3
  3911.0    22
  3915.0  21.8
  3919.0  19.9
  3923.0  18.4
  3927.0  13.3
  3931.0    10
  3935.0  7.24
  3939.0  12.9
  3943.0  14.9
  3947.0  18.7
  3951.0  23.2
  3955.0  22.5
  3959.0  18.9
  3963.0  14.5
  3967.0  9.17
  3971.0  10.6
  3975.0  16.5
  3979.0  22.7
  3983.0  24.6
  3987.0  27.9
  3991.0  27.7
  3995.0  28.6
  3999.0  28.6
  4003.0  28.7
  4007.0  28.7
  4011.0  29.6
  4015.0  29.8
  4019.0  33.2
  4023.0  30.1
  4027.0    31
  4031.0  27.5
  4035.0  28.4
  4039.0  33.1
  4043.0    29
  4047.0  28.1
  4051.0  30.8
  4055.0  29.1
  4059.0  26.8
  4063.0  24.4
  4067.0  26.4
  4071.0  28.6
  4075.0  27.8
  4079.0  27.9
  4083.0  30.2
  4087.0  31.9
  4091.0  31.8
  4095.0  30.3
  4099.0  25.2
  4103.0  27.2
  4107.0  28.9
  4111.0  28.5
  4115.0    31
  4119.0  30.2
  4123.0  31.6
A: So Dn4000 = 2.0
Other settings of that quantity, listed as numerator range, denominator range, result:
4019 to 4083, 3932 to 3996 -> 1.62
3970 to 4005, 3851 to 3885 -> 1.82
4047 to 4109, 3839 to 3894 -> 2.15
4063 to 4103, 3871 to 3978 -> 1.88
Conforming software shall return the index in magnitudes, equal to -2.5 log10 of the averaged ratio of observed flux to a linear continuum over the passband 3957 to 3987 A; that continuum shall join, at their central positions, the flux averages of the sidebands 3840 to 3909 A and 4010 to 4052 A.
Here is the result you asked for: 0.379 mag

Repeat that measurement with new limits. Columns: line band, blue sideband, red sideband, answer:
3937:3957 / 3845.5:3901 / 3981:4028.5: 0.25 mag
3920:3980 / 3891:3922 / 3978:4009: 0.45 mag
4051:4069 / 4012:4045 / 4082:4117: 0.10 mag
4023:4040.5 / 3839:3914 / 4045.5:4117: -0.17 mag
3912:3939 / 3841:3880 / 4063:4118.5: 0.20 mag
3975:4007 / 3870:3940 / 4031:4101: -0.15 mag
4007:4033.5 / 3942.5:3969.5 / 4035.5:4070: -0.21 mag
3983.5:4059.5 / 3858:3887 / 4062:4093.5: -0.18 mag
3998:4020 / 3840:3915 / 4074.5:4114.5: -0.23 mag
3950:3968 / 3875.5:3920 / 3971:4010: 0.26 mag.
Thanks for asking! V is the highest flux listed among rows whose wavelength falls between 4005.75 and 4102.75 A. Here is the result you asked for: 33.2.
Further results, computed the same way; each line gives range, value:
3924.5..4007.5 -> 28.7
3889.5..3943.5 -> 22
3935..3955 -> 23.2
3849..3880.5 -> 16.9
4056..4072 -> 28.6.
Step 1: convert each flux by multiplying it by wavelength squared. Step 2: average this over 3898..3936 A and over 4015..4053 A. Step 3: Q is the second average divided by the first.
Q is 1.87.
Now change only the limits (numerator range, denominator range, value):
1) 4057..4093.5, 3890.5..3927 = 1.62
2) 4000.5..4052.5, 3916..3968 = 1.96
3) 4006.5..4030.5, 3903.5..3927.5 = 1.64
